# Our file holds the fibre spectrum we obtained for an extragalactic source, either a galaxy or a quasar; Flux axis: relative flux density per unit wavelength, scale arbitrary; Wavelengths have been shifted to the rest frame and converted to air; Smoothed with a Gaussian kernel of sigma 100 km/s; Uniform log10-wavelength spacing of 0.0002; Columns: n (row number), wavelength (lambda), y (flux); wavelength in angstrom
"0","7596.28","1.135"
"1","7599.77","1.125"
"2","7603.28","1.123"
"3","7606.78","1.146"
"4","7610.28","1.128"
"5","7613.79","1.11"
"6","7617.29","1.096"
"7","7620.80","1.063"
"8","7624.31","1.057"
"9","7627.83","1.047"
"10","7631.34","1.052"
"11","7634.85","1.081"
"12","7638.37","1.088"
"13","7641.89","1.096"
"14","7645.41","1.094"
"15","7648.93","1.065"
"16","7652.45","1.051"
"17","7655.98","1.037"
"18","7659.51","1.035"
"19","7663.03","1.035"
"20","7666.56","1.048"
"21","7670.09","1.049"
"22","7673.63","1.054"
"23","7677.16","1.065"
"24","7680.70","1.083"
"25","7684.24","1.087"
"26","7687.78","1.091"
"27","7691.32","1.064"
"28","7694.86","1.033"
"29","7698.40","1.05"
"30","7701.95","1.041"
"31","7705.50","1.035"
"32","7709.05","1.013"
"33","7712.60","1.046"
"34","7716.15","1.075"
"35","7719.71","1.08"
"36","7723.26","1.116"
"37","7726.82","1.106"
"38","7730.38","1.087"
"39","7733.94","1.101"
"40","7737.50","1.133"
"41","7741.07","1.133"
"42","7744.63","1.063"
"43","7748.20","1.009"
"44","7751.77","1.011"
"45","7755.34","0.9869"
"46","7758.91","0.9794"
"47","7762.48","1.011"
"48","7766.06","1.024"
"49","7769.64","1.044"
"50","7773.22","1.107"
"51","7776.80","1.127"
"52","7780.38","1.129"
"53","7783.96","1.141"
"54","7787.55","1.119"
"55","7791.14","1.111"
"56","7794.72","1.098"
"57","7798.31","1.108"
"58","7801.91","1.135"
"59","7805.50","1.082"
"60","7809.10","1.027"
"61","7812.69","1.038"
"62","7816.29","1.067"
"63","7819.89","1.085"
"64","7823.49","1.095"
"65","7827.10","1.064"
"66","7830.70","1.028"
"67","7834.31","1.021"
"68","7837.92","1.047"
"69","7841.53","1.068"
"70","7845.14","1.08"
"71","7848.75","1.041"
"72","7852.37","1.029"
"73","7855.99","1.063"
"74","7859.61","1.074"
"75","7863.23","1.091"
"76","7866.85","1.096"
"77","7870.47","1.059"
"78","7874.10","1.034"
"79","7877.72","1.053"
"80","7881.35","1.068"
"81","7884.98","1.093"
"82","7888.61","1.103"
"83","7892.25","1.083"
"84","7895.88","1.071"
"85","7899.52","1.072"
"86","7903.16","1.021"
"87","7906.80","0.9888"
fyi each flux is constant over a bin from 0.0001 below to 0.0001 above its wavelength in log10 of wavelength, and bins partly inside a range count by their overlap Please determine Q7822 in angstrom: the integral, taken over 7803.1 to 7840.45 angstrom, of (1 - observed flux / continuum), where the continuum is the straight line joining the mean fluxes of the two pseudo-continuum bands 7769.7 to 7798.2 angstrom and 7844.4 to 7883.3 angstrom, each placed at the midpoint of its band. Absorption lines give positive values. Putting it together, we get 1.1 angstrom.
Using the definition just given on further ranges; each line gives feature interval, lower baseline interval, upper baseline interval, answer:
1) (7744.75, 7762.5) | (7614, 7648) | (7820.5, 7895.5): 1.1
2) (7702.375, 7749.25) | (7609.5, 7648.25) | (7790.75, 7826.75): 0.2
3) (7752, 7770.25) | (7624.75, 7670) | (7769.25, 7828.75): 1.3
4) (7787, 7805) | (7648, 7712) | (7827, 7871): -0.9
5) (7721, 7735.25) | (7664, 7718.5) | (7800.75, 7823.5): -0.6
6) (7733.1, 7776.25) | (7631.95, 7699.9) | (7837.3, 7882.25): 0.5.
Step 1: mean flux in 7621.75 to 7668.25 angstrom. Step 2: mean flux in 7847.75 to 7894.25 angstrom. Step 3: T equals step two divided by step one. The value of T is 1.01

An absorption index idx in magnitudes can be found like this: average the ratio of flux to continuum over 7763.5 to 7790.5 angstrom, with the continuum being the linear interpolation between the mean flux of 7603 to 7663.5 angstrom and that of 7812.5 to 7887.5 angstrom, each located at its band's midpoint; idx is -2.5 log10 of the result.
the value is -0.03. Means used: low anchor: 1.08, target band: 1.1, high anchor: 1.06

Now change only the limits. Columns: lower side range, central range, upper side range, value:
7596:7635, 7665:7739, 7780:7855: 0.02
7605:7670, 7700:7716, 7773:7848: 0.04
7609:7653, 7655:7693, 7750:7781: 0.01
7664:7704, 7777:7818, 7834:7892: -0.03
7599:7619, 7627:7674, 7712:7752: 0.05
